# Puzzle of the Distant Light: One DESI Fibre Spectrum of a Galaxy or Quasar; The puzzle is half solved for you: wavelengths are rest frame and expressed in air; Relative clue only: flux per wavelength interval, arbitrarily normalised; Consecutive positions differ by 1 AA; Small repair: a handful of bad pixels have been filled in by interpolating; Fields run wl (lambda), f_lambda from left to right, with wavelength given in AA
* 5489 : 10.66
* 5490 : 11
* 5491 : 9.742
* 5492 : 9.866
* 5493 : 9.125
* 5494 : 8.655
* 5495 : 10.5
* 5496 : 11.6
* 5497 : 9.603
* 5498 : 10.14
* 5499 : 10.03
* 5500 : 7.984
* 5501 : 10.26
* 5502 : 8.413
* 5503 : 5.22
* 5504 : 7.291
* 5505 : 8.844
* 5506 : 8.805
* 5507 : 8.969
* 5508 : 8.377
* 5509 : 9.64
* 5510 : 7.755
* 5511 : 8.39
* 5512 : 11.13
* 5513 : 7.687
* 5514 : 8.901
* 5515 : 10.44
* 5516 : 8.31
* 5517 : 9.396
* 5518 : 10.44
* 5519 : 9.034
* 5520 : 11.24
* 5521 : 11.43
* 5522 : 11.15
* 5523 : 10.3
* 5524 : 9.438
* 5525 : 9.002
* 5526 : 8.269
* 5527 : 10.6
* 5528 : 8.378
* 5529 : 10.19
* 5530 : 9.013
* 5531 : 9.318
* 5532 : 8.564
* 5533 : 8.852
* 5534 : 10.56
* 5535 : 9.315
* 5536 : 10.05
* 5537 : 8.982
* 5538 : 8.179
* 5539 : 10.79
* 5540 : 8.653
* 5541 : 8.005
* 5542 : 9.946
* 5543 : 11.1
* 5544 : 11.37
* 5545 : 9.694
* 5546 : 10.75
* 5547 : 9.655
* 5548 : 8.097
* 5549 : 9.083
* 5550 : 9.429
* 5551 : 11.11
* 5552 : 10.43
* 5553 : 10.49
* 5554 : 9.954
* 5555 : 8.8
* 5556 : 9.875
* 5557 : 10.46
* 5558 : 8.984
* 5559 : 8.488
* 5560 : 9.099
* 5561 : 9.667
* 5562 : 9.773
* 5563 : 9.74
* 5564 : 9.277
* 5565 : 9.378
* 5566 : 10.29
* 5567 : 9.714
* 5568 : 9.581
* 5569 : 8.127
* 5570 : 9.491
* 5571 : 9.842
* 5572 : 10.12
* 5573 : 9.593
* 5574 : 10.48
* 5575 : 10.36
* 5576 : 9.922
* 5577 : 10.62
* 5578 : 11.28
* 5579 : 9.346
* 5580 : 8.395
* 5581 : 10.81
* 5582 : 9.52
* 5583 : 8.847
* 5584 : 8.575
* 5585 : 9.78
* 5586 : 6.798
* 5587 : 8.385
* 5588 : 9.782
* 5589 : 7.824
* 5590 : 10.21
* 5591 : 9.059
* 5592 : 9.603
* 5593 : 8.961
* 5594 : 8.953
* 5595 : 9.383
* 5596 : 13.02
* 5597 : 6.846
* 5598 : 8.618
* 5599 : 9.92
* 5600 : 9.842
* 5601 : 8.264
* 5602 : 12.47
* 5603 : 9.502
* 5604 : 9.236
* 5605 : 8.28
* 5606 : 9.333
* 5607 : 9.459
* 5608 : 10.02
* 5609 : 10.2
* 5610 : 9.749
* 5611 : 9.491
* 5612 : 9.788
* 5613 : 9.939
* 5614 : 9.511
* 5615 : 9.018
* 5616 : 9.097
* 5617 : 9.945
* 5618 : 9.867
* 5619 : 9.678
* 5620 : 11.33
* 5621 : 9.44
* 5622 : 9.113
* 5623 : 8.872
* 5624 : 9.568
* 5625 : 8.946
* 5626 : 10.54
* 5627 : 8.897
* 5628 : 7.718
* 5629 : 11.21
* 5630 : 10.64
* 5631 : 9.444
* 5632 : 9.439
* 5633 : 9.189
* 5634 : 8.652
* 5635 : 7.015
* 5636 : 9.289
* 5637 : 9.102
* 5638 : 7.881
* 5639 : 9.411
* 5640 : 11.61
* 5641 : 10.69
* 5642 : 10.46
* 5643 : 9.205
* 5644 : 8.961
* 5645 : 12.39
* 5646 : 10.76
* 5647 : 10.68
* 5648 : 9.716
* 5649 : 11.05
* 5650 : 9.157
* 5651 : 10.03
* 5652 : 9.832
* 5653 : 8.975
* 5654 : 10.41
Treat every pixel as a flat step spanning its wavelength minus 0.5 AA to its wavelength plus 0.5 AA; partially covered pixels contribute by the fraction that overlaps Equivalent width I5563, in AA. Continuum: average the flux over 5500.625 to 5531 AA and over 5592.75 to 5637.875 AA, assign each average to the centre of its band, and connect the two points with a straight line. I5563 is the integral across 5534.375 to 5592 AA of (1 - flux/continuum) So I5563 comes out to -1.46 AA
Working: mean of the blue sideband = 9.21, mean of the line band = 9.57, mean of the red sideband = 9.47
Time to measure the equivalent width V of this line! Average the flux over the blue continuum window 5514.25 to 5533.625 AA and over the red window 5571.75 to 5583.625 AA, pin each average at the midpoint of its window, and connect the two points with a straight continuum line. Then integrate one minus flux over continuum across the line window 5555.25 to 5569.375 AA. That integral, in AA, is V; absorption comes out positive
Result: 0.5 AA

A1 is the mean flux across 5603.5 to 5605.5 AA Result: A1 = 8.76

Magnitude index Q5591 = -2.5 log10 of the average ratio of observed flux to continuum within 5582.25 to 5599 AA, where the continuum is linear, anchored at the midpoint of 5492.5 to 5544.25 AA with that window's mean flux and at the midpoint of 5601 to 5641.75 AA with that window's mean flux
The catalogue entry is 0.05 mag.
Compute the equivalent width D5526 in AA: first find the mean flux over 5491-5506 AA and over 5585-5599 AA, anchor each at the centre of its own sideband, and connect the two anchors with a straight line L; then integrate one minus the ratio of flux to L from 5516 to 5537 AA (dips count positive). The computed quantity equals -1.3 AA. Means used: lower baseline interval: 9.12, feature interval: 9.68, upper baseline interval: 9.09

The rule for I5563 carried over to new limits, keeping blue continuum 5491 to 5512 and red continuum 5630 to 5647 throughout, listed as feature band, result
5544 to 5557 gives -0.8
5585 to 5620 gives 0.2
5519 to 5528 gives -0.9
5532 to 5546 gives -0.7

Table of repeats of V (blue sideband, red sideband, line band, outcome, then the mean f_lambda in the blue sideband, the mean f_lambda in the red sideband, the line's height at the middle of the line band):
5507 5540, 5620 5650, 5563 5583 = -0.5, 9.45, 9.67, 9.55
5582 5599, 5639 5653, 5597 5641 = 0.9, 9.08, 10.3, 9.69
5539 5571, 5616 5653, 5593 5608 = 0.3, 9.65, 9.7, 9.68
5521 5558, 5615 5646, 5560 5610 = 0.6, 9.68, 9.6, 9.64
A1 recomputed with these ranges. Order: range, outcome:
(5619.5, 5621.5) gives 10.4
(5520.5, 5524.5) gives 10.6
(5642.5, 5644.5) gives 9.08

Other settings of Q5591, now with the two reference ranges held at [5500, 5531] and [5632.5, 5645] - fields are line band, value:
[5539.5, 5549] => -0.05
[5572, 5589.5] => -0.02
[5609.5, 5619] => -0.03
